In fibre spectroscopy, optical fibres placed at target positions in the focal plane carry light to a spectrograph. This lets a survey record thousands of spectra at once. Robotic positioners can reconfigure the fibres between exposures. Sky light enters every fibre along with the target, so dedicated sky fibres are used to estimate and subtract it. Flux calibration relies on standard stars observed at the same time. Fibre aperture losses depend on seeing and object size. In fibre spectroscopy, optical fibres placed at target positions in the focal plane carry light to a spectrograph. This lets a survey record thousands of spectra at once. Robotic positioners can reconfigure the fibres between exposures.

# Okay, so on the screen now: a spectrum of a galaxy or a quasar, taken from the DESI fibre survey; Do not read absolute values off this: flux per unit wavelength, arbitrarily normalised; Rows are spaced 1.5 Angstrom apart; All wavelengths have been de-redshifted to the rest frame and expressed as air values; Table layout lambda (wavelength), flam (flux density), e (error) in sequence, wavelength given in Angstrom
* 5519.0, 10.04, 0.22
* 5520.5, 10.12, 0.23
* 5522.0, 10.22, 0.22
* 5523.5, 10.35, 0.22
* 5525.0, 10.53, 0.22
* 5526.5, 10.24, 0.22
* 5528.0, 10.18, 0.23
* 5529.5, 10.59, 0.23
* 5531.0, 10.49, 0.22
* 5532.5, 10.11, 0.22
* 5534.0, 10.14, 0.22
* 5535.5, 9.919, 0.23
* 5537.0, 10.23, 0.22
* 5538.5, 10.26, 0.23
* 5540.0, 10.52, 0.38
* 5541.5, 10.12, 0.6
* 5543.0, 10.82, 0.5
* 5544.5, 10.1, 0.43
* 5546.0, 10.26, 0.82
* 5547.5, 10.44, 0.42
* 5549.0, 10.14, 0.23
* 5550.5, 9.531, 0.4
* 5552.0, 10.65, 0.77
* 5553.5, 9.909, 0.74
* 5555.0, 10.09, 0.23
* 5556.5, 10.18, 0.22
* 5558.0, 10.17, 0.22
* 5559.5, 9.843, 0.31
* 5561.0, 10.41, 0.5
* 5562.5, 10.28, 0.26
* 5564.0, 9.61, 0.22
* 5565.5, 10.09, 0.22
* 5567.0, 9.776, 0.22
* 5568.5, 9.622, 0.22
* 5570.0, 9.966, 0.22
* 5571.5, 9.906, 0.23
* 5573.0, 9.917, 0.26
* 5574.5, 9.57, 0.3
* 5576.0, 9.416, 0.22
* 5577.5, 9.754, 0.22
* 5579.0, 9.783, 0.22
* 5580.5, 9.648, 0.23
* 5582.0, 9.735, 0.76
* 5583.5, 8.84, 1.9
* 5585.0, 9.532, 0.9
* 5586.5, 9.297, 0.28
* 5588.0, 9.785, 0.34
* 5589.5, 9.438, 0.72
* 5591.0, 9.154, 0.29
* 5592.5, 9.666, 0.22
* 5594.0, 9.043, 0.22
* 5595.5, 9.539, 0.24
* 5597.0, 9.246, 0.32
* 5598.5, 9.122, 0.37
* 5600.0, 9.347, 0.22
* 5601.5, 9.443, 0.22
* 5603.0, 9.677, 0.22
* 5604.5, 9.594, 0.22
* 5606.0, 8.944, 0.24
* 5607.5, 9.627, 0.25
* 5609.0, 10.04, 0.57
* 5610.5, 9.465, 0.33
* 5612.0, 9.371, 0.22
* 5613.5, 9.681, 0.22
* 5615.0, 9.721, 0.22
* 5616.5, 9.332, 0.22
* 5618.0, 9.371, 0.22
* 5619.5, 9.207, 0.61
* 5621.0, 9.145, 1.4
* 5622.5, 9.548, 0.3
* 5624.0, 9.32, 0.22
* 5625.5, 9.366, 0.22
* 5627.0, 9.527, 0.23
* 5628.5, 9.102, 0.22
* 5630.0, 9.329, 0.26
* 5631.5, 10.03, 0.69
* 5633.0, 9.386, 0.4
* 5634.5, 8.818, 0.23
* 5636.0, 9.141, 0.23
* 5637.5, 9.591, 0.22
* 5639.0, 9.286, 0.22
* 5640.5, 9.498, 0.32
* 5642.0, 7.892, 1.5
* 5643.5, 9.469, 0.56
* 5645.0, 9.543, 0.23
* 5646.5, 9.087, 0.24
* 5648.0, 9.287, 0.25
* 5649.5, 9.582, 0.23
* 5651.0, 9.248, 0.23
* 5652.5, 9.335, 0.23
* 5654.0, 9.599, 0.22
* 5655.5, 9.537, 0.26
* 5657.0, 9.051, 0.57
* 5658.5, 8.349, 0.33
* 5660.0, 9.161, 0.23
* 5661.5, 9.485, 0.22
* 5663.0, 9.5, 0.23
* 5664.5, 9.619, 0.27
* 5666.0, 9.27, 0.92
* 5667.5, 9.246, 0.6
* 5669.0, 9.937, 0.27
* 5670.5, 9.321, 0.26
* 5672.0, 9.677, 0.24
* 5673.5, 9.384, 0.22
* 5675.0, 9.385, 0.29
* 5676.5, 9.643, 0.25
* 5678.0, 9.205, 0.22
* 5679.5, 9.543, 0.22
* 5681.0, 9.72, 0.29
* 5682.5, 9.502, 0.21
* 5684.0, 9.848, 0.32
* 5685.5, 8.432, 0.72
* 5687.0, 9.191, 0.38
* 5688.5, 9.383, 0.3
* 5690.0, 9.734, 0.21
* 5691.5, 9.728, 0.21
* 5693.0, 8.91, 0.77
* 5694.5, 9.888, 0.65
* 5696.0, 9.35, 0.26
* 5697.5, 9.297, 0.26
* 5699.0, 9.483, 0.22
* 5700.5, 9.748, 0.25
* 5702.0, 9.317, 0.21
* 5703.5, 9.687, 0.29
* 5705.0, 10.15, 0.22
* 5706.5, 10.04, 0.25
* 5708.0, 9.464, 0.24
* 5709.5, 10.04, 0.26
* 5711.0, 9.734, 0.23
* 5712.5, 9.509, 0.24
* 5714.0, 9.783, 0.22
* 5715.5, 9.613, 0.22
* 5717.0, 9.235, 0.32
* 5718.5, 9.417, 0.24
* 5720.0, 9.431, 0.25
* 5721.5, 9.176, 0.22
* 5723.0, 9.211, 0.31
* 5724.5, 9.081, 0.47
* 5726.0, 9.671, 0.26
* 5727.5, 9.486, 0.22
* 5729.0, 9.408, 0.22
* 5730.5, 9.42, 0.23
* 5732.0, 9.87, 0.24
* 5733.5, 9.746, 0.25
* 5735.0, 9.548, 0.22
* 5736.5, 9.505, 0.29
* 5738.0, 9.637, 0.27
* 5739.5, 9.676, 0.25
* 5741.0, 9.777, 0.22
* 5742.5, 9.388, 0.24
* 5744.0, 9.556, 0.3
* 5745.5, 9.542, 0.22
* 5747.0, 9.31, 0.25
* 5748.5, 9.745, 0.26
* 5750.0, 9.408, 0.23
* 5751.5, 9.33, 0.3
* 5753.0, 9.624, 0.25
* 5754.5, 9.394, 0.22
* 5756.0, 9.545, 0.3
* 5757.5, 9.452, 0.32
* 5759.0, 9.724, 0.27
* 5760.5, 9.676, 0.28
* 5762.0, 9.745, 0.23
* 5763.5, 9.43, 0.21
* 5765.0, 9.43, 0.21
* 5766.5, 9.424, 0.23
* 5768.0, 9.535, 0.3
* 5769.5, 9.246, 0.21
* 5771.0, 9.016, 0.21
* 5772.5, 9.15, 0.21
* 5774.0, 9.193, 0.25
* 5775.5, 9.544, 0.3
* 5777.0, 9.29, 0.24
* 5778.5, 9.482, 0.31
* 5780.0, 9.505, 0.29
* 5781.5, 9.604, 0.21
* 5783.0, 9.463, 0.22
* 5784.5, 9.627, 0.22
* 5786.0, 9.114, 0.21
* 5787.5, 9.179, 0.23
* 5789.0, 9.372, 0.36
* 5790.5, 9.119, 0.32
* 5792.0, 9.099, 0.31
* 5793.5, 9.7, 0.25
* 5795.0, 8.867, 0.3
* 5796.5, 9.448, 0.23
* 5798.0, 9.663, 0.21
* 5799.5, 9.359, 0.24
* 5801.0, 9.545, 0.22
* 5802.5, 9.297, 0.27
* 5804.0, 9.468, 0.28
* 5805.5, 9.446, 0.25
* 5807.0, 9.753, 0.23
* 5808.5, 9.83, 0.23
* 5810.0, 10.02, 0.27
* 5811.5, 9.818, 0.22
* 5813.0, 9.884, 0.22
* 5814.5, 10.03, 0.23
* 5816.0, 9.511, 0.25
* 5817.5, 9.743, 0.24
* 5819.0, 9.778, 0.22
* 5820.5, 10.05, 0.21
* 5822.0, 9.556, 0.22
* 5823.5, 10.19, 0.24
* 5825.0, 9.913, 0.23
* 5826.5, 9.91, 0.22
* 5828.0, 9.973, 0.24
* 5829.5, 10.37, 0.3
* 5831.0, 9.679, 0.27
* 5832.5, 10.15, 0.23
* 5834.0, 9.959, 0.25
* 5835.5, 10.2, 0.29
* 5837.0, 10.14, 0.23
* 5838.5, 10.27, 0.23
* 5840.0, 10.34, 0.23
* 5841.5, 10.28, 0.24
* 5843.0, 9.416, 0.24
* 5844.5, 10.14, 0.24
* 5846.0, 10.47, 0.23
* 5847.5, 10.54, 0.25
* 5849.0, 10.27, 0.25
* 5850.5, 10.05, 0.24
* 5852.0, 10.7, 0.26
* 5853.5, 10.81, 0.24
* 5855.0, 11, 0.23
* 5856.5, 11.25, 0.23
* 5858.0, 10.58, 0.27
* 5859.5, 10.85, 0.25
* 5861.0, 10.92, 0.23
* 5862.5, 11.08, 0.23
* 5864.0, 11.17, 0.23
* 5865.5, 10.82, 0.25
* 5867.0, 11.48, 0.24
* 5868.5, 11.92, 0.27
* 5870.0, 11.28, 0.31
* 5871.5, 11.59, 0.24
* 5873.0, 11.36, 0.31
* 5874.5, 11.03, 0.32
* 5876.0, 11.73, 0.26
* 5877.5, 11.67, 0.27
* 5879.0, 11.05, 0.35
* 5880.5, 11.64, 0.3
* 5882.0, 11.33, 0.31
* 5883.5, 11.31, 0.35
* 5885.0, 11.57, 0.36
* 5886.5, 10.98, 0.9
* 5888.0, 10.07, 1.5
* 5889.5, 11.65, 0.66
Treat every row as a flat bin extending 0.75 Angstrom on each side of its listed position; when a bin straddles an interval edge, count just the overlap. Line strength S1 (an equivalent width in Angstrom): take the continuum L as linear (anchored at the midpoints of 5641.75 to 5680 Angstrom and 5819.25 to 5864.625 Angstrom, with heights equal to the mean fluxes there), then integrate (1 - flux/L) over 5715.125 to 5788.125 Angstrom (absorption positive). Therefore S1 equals 2.78 Angstrom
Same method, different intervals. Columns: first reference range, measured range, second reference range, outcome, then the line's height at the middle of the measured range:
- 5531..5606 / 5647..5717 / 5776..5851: 2.3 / 9.79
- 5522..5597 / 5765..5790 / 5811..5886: 2.6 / 10.4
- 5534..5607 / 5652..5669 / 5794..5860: 1.0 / 9.87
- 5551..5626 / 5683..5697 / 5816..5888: 0.9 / 10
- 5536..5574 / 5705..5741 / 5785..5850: 1.2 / 9.9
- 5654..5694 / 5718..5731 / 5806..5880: 0.5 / 9.7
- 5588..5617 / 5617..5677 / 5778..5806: 0.7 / 9.44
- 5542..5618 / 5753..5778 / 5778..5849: 0.8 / 9.75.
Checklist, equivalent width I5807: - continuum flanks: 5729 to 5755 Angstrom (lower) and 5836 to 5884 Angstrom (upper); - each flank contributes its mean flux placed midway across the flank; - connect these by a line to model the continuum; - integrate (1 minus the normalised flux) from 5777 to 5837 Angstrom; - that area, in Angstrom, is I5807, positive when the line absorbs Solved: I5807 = 3.7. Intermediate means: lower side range 9.55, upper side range 10.9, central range 9.66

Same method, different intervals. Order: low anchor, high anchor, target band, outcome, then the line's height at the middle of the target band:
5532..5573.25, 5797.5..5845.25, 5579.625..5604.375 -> 1.62 Angstrom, 10.1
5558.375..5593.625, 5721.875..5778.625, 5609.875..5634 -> 0.53 Angstrom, 9.64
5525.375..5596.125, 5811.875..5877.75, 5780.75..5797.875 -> 1.72 Angstrom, 10.4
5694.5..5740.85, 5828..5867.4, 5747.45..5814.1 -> 3.58 Angstrom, 10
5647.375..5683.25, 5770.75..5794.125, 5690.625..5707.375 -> -0.38 Angstrom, 9.38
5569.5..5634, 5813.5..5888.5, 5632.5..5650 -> 0.82 Angstrom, 9.66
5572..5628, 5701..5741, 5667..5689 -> 0.25 Angstrom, 9.54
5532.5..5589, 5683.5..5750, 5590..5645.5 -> 2.43 Angstrom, 9.8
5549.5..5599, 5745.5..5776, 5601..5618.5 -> 0.26 Angstrom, 9.67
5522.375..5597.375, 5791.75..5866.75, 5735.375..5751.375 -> 0.78 Angstrom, 10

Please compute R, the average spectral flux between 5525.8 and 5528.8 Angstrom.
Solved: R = 10.2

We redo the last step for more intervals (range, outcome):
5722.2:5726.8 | 9.32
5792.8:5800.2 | 9.41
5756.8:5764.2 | 9.61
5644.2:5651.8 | 9.35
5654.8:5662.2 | 9.11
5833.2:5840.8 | 10.2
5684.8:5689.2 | 9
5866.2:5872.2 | 11.6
